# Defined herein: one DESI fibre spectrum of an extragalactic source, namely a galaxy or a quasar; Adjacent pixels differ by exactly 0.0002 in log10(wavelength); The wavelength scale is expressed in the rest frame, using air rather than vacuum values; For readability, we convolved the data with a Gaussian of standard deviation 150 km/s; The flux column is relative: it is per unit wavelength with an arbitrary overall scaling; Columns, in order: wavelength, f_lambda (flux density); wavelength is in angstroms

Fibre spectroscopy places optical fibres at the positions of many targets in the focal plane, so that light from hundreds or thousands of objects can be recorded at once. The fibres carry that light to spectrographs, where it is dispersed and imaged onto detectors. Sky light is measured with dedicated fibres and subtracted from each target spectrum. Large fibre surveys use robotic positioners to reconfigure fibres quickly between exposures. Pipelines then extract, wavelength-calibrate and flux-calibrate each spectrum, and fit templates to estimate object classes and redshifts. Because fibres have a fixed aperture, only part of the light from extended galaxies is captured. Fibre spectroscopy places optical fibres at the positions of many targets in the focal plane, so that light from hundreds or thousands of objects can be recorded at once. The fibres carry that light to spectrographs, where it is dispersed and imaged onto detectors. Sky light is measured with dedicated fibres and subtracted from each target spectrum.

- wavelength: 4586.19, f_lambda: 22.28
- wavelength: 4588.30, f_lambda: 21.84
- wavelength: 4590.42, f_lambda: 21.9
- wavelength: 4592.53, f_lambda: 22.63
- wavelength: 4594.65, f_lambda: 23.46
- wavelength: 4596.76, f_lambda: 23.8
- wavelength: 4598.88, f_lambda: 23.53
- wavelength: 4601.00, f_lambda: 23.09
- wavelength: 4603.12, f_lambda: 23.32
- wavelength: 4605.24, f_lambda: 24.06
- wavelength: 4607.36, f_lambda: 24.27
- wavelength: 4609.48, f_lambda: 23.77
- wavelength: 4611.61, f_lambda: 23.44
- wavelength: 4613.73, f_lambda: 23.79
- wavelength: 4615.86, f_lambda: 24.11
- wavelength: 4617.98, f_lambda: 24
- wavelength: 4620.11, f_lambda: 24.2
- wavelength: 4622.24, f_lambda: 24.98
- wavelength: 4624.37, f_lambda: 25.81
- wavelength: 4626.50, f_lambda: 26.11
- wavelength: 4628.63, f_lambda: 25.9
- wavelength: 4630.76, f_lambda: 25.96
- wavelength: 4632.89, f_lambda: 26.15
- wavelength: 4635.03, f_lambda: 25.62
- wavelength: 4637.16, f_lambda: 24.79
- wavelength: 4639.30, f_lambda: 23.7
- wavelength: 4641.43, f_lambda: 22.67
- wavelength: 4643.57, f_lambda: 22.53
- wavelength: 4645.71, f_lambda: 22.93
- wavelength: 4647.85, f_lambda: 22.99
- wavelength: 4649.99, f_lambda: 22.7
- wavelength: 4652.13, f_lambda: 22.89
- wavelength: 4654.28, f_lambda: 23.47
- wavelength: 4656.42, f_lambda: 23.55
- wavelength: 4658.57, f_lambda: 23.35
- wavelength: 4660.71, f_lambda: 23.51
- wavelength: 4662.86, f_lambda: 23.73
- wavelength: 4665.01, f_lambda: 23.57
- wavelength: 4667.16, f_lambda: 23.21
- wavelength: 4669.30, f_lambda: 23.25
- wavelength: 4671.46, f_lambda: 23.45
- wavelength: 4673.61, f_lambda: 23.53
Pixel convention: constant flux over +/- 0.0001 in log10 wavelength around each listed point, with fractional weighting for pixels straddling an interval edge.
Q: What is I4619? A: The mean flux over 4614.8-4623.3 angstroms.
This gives 24.3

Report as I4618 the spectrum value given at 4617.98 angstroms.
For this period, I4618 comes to 24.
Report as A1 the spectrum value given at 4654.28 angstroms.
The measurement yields 23.47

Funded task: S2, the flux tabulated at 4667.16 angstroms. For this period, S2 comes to 23.21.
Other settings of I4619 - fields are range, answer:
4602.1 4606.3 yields 23.7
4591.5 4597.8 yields 23.3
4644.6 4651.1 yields 22.9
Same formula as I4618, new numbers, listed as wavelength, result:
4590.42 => 21.9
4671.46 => 23.45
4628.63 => 25.9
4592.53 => 22.63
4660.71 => 23.51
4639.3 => 23.7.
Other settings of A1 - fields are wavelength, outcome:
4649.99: 22.7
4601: 23.09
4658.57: 23.35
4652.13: 22.89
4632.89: 26.15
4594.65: 23.46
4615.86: 24.11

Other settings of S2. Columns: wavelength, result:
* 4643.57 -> 22.53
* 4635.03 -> 25.62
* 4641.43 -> 22.67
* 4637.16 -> 24.79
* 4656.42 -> 23.55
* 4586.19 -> 22.28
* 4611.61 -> 23.44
